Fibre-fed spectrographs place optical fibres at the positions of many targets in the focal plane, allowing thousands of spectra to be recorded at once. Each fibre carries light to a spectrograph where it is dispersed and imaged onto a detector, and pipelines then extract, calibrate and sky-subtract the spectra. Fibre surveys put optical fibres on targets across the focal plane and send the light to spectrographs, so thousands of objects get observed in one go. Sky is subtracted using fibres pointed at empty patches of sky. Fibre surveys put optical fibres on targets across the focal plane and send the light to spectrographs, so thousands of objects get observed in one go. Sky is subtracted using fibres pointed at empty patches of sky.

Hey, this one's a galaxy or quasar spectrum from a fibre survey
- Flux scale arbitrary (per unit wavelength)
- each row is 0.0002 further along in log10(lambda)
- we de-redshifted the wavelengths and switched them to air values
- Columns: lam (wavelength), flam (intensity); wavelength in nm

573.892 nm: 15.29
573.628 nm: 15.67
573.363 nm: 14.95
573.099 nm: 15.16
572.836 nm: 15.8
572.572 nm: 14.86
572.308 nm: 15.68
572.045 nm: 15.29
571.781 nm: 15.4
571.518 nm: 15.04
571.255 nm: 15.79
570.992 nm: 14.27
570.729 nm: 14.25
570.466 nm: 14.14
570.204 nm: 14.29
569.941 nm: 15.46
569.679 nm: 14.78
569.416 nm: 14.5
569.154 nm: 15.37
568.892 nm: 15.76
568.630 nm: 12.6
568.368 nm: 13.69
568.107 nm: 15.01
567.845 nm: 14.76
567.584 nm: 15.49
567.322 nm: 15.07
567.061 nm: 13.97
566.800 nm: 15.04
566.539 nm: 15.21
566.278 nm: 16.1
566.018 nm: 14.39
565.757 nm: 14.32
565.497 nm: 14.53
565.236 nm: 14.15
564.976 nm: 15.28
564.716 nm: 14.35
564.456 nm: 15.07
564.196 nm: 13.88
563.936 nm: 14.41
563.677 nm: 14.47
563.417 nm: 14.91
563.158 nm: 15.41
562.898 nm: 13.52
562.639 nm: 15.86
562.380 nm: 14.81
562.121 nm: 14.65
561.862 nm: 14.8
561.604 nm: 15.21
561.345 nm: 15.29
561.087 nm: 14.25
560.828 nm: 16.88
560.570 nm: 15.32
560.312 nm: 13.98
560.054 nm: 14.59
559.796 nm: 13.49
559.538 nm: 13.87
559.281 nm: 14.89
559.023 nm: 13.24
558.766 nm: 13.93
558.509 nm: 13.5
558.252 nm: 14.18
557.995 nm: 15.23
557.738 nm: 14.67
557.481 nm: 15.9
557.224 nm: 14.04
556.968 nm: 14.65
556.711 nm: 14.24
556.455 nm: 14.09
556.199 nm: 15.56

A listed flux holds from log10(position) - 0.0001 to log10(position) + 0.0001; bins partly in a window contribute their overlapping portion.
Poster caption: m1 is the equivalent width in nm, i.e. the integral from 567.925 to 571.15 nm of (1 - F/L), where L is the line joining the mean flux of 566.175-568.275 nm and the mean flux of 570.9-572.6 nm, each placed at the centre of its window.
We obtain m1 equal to 0.13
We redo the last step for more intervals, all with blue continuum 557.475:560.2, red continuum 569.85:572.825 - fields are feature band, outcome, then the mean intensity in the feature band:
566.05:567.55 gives -0.036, 15.1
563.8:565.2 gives 0.001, 14.6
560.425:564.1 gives -0.134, 15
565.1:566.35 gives 0.001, 14.6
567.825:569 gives 0.040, 14.3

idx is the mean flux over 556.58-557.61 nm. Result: 14.7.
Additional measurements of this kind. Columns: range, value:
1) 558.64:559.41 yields 14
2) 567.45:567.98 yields 15.1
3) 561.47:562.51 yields 14.9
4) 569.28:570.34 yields 14.8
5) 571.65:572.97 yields 15.4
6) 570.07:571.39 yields 14.6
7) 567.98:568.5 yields 14.4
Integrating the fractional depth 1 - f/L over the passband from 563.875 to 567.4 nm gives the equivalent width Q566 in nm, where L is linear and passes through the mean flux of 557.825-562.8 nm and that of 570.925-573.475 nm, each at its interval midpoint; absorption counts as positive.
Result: 0.049 nm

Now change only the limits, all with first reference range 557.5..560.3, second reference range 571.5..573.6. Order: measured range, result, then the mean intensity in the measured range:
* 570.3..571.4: 0.04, 14.6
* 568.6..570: 0.02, 14.9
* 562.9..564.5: 0.00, 14.6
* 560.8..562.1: -0.06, 15.1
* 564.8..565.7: 0.01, 14.6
